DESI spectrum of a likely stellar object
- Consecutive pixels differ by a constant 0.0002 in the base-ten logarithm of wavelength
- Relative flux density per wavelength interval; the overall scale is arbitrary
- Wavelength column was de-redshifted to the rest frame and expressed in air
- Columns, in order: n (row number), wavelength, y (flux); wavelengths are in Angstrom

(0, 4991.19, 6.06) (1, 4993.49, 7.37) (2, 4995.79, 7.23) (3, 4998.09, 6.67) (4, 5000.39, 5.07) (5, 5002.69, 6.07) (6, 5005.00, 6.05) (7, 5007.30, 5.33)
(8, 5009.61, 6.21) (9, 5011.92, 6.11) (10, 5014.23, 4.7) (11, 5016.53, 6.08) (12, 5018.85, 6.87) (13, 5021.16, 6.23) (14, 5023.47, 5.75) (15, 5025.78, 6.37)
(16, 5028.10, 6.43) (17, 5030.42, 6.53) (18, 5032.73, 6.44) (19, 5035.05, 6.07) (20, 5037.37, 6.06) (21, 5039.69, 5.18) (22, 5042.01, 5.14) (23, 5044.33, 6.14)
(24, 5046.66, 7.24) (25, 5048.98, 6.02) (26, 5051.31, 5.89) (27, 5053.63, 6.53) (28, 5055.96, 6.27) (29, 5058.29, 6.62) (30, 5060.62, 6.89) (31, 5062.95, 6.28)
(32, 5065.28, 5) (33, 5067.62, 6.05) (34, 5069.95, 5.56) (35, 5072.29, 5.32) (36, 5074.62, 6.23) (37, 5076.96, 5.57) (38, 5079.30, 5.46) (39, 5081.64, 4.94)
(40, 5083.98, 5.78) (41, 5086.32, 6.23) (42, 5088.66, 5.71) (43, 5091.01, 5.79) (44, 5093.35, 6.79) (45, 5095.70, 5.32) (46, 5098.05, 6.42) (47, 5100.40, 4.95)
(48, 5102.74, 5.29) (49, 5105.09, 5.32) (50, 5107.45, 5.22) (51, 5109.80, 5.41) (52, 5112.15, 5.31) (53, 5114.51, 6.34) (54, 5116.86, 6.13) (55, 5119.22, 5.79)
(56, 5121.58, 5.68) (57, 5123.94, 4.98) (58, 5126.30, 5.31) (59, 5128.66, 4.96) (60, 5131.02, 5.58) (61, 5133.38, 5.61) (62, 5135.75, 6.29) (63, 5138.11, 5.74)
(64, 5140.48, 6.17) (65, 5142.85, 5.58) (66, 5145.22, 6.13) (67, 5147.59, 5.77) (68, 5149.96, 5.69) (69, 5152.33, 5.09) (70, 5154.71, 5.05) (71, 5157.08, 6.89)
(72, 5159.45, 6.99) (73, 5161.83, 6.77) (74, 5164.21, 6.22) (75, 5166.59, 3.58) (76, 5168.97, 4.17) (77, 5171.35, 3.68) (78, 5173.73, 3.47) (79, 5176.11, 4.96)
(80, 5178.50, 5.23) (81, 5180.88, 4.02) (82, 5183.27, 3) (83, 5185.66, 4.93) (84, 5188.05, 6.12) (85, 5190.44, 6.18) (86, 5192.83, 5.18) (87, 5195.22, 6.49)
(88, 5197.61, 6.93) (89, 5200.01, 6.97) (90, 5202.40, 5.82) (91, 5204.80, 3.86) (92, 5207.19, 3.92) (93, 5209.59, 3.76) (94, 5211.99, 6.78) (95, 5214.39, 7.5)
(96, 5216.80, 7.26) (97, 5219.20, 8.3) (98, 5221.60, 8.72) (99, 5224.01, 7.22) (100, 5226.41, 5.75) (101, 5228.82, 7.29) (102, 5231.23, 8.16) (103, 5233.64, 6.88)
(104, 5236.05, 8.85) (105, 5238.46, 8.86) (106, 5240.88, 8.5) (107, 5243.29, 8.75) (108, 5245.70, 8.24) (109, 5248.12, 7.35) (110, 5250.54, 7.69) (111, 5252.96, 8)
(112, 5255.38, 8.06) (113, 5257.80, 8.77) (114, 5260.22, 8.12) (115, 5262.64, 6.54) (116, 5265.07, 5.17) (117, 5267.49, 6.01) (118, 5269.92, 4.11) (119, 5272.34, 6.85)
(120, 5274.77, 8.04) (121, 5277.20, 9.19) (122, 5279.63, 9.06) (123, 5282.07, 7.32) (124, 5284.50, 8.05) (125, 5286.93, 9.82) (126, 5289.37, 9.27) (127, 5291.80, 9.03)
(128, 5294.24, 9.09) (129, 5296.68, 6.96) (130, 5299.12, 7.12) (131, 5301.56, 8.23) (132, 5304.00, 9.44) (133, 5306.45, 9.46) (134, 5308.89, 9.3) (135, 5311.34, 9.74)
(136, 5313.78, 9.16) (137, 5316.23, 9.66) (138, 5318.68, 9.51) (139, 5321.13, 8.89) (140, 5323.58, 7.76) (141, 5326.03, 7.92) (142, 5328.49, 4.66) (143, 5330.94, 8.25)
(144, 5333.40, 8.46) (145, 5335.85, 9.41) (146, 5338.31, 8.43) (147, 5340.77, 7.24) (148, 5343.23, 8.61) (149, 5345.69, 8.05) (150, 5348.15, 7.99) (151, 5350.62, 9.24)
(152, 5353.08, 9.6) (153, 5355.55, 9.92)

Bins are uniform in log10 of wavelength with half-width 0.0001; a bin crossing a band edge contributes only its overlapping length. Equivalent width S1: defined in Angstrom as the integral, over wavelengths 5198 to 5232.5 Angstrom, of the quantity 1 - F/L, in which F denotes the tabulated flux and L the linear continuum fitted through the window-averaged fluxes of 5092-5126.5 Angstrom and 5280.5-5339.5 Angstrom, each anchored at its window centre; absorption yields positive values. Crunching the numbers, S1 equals 3.11 Angstrom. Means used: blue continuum 5.63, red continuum 8.54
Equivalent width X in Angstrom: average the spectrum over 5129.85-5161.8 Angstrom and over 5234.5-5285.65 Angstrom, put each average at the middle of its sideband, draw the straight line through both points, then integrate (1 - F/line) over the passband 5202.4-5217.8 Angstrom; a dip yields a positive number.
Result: 3.14 Angstrom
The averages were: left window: 5.92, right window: 7.68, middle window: 5.51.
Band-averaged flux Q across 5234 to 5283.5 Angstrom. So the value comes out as 7.66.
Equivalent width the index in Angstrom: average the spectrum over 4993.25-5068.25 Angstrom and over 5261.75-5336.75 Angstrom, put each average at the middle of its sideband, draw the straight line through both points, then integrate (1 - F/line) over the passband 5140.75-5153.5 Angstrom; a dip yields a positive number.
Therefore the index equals 2.4 Angstrom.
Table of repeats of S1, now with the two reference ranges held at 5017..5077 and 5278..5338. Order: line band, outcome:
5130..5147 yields 2.7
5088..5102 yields 1.6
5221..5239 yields 0.4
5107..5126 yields 3.2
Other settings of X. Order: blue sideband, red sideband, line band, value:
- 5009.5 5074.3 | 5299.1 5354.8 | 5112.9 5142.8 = 4.90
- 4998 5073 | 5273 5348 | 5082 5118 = 4.84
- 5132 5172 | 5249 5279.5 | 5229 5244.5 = -3.12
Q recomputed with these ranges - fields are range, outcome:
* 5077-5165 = 5.74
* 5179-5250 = 6.61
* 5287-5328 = 8.74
